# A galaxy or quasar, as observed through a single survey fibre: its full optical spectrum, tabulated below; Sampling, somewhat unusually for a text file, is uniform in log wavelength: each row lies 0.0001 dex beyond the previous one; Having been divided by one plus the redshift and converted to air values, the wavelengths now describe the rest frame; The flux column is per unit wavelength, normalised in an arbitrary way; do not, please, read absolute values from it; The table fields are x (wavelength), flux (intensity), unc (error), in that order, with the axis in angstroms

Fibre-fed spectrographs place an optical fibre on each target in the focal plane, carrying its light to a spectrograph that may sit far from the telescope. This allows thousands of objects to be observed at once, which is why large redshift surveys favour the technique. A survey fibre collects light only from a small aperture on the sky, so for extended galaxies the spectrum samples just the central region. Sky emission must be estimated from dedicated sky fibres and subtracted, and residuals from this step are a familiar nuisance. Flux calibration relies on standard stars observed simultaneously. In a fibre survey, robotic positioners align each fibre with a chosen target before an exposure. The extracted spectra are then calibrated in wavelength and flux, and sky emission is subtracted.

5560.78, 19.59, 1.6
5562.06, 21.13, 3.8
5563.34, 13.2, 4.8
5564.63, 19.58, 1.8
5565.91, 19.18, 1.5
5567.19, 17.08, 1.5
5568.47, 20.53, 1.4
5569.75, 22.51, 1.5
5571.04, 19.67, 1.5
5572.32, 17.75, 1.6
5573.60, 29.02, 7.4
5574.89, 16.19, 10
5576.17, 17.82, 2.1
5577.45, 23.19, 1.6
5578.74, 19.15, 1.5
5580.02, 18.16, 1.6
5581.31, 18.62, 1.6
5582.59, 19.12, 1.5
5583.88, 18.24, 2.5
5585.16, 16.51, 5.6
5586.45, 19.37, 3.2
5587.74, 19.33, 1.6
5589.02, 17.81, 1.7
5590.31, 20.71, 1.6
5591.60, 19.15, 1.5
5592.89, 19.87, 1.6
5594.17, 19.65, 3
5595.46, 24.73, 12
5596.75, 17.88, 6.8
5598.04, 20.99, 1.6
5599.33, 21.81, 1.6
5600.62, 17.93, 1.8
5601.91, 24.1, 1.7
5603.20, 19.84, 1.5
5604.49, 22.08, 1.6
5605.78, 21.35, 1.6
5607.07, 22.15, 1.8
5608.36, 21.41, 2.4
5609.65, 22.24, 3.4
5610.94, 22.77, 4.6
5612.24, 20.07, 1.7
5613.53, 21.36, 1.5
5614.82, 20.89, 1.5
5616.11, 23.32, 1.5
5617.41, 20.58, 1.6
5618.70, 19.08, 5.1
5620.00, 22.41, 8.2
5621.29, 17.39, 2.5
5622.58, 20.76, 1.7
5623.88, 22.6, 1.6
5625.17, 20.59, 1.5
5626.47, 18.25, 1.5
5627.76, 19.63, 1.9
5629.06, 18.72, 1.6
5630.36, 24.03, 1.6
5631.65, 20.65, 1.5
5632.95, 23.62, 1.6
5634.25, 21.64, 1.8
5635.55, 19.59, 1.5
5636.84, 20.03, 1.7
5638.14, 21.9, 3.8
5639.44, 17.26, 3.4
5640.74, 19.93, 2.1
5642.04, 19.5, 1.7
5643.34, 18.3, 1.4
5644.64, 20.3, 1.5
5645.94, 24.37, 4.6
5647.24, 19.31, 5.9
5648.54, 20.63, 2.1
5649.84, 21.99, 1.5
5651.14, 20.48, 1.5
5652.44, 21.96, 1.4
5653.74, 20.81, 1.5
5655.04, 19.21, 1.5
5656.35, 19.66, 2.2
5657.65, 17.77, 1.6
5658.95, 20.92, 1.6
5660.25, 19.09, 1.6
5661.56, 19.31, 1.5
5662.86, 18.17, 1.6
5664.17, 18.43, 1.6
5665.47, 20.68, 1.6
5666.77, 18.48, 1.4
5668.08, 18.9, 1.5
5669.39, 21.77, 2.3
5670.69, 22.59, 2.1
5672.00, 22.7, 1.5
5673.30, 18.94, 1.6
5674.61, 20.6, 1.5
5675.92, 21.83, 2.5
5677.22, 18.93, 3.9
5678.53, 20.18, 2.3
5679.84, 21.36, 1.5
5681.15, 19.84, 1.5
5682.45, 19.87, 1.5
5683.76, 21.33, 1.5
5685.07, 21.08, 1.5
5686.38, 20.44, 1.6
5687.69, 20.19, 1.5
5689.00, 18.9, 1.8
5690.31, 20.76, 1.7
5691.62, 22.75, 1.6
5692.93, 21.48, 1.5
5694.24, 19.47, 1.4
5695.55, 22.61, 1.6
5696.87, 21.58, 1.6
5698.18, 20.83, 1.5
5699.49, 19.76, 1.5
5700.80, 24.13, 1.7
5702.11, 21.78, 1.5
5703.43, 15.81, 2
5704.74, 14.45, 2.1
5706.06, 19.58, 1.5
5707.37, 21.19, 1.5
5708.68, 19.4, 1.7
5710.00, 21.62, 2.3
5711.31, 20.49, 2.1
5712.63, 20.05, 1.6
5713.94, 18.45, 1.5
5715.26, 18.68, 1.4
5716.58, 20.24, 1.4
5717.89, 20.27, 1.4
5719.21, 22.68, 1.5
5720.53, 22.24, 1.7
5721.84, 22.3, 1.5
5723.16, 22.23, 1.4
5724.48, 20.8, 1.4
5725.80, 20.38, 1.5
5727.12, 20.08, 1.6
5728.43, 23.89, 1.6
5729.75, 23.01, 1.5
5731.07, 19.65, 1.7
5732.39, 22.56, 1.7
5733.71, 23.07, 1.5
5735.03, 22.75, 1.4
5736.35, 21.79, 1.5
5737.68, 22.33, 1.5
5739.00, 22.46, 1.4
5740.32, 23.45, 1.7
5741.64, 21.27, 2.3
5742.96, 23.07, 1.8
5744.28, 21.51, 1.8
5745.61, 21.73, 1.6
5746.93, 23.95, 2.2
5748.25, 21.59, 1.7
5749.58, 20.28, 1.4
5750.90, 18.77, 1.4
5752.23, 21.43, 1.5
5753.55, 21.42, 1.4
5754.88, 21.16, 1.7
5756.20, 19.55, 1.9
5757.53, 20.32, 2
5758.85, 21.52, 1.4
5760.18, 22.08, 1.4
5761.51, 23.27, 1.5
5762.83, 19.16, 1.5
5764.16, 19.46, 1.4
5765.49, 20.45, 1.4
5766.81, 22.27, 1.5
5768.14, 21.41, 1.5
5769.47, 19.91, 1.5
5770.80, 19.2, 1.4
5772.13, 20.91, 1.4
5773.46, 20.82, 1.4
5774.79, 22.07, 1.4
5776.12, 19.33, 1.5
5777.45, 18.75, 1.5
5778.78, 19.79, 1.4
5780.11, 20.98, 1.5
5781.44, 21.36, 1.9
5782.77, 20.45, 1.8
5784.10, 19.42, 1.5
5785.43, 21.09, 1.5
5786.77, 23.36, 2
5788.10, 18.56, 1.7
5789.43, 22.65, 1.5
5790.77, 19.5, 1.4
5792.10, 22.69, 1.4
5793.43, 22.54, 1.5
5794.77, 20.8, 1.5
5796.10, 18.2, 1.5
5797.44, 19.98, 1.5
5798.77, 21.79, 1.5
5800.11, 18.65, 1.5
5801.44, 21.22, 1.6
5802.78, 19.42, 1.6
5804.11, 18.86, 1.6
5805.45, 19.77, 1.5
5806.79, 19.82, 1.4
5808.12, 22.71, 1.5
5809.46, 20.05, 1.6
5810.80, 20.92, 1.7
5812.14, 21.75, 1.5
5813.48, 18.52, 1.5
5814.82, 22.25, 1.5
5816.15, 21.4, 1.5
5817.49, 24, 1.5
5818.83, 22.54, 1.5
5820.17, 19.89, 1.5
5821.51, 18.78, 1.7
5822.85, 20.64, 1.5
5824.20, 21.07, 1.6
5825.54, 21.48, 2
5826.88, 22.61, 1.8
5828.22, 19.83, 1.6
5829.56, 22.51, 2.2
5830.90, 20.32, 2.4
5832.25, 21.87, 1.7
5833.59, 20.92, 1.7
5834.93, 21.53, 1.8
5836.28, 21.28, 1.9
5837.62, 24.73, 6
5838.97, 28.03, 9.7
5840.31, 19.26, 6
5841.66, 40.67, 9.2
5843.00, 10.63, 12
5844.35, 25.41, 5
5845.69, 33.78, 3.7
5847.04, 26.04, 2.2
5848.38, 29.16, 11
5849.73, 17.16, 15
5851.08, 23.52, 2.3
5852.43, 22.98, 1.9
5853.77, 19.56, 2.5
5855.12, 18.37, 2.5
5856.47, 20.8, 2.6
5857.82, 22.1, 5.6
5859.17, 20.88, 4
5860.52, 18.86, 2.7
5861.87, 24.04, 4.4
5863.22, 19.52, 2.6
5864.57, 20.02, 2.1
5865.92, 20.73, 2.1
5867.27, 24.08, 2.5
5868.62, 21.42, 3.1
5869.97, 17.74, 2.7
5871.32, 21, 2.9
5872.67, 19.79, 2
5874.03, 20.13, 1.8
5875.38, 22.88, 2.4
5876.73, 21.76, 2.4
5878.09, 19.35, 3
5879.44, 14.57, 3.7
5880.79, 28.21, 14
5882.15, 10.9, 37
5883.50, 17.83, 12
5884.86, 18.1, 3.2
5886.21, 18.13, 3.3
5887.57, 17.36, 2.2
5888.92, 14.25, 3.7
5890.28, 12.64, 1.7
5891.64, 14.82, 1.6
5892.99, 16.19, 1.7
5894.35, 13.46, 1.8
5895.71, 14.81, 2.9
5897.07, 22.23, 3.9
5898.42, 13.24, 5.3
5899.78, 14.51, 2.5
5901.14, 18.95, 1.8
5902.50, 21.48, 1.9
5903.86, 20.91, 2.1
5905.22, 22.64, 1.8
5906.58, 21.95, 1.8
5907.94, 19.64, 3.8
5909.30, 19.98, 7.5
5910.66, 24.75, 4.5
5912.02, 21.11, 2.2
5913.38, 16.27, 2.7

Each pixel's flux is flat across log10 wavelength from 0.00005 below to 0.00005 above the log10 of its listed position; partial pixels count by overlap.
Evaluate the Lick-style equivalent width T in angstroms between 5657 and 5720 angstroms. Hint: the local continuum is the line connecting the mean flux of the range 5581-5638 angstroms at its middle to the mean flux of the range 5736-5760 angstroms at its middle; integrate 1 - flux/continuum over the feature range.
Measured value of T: 2.7 angstroms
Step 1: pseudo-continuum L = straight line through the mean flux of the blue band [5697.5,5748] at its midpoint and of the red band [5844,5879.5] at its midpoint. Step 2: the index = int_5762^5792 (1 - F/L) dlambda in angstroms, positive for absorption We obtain 1.19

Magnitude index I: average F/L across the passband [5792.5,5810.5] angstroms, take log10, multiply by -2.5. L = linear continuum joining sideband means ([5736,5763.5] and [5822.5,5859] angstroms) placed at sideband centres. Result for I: 0.098 mag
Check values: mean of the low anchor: 21.5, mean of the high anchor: 22.8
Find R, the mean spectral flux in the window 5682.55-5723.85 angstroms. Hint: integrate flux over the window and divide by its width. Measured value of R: 20.5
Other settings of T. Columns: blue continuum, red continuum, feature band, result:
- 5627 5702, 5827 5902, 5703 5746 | -1.2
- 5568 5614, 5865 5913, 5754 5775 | -1.4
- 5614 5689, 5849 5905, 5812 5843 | -4.6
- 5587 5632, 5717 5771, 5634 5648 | 0.5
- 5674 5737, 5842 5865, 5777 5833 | 2.5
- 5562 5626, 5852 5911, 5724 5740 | -1.8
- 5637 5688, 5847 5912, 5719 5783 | -4.3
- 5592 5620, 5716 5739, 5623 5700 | 3.6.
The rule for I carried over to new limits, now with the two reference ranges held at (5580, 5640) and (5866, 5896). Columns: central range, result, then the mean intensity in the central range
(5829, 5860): -0.24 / 23.1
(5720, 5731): -0.12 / 21.8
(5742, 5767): -0.10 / 21.2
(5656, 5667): 0.05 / 19.2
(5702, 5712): 0.03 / 19.1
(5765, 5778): -0.08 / 20.5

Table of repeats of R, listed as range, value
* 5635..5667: 19.9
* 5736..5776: 21.3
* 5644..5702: 20.6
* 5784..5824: 20.7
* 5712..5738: 21.4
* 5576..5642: 20.4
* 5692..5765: 21.1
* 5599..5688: 20.6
